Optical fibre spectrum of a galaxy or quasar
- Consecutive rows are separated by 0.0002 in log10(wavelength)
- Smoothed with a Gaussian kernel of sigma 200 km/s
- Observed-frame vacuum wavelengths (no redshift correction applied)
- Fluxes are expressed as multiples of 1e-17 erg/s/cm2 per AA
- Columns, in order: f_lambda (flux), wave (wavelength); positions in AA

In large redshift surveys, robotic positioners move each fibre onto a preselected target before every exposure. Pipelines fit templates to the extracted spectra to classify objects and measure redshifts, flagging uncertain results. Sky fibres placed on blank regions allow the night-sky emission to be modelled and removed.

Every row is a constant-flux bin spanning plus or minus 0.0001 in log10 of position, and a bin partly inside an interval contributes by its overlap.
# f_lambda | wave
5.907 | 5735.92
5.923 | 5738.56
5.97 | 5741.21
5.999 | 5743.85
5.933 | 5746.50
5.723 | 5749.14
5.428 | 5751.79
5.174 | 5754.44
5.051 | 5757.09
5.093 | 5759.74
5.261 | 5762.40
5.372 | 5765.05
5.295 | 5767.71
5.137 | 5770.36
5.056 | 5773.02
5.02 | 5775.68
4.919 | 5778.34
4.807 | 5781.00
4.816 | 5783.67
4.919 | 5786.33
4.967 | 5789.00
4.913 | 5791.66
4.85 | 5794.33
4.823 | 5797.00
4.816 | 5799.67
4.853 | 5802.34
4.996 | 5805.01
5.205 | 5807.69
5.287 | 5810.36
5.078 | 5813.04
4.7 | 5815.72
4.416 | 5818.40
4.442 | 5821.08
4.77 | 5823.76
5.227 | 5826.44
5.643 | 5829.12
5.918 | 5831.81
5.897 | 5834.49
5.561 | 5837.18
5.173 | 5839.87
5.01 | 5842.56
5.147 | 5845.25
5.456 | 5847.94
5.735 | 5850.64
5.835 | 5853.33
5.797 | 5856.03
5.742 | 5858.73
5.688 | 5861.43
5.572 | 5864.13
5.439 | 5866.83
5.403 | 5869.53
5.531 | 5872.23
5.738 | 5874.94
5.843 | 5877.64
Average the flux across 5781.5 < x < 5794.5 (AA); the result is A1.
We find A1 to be 4.89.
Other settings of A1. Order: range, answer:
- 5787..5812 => 4.97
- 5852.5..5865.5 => 5.72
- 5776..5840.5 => 5.04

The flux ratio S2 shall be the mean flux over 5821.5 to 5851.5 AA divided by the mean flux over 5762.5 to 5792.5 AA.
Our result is 1.1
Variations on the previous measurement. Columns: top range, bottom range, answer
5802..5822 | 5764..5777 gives 0.94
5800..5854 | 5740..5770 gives 0.95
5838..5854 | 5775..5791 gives 1.10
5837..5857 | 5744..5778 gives 1.03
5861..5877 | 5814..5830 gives 1.15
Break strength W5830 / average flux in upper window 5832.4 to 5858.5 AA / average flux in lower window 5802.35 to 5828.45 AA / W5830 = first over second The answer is 1.12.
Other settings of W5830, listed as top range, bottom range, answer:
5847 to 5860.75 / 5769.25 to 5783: 1.15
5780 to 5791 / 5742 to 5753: 0.84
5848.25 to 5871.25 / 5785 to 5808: 1.15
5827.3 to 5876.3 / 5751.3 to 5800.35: 1.11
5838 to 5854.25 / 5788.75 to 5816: 1.09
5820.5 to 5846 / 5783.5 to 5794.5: 1.08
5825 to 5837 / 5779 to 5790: 1.16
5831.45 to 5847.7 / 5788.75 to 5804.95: 1.11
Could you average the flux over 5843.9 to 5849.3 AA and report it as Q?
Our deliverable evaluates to 5.3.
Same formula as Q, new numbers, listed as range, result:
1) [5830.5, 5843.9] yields 5.51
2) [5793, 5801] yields 4.83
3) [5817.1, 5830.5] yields 4.9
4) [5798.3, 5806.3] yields 4.89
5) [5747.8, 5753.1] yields 5.58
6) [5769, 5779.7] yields 5.04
